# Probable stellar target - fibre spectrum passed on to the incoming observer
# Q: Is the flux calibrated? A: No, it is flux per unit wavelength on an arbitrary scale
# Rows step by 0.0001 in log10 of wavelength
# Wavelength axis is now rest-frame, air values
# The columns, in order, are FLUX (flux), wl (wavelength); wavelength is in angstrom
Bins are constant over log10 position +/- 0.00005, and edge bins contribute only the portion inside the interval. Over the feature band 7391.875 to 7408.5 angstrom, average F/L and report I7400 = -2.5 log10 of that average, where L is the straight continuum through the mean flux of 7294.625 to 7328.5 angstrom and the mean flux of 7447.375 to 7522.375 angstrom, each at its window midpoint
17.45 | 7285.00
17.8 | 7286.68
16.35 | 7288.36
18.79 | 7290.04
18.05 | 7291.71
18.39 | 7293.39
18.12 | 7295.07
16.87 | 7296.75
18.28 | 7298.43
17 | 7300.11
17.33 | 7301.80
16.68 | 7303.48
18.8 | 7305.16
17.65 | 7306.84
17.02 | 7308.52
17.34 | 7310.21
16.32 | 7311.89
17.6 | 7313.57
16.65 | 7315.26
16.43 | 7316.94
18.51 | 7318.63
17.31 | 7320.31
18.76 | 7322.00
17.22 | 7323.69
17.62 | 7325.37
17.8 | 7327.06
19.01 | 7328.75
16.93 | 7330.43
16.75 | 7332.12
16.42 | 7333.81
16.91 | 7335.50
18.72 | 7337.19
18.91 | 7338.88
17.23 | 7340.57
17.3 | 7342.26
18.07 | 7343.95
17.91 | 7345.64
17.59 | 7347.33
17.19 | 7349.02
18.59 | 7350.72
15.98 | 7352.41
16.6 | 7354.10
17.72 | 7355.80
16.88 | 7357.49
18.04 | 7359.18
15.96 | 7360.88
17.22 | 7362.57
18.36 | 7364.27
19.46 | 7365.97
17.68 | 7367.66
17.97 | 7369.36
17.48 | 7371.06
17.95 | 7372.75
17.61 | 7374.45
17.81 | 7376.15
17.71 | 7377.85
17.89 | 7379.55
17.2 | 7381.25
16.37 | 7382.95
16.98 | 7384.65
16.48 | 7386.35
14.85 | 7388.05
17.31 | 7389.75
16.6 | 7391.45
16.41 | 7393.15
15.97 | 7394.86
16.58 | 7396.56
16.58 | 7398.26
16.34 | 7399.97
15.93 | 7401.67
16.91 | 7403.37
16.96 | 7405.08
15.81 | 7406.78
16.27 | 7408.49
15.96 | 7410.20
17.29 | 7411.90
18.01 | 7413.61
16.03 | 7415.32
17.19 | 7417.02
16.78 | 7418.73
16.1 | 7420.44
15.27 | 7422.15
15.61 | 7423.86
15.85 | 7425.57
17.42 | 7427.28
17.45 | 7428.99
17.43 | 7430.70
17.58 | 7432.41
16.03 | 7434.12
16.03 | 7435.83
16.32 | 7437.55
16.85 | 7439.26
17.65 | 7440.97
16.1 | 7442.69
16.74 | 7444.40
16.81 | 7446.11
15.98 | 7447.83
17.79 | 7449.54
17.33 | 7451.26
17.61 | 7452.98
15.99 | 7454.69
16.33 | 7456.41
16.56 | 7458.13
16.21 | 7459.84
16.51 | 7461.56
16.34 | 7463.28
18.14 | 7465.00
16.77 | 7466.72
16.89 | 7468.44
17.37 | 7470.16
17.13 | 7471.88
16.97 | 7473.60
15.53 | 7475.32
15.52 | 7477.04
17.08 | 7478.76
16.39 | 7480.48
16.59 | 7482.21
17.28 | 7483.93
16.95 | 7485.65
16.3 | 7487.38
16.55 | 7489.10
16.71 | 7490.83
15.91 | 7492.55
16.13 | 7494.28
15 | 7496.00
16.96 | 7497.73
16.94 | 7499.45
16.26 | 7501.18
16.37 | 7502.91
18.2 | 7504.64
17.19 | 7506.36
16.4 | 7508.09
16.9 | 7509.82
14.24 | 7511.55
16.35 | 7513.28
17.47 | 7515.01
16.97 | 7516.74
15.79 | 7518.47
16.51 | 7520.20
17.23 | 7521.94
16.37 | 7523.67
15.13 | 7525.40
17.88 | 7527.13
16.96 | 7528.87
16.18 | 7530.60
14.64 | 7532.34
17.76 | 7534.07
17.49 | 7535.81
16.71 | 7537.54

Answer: 0.04 mag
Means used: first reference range 17.5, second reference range 16.6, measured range 16.4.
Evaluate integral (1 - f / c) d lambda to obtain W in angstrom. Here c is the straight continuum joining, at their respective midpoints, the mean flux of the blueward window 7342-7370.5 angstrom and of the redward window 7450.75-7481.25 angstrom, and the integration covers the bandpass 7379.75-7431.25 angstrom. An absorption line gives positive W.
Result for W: 1.9 angstrom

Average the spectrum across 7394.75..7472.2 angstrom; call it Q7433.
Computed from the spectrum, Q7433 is 16.7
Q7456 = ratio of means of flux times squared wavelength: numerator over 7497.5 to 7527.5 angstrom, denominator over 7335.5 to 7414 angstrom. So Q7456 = 1.00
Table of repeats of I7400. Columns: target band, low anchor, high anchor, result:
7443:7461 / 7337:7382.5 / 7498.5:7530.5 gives 0.020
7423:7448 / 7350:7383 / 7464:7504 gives 0.021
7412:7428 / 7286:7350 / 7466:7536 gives 0.033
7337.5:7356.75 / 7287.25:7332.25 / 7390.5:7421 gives -0.026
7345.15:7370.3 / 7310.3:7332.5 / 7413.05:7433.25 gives -0.021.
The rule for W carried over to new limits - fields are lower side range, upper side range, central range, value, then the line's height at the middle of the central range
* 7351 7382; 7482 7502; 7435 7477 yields 0.1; 16.8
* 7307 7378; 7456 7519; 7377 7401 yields 0.8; 17.2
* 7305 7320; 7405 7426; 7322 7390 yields -2.2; 16.9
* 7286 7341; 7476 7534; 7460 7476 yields -0.1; 16.7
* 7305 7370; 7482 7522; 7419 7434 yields 0.4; 17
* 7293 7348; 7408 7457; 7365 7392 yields -0.4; 17.1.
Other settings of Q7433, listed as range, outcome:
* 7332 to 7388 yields 17.5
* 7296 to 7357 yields 17.5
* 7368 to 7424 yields 16.8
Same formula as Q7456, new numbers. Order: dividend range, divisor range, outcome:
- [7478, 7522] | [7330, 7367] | 0.99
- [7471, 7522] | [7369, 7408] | 1.01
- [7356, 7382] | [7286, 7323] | 1.03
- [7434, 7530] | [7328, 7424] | 1.00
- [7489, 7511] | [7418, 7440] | 1.02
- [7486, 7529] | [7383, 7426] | 1.03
